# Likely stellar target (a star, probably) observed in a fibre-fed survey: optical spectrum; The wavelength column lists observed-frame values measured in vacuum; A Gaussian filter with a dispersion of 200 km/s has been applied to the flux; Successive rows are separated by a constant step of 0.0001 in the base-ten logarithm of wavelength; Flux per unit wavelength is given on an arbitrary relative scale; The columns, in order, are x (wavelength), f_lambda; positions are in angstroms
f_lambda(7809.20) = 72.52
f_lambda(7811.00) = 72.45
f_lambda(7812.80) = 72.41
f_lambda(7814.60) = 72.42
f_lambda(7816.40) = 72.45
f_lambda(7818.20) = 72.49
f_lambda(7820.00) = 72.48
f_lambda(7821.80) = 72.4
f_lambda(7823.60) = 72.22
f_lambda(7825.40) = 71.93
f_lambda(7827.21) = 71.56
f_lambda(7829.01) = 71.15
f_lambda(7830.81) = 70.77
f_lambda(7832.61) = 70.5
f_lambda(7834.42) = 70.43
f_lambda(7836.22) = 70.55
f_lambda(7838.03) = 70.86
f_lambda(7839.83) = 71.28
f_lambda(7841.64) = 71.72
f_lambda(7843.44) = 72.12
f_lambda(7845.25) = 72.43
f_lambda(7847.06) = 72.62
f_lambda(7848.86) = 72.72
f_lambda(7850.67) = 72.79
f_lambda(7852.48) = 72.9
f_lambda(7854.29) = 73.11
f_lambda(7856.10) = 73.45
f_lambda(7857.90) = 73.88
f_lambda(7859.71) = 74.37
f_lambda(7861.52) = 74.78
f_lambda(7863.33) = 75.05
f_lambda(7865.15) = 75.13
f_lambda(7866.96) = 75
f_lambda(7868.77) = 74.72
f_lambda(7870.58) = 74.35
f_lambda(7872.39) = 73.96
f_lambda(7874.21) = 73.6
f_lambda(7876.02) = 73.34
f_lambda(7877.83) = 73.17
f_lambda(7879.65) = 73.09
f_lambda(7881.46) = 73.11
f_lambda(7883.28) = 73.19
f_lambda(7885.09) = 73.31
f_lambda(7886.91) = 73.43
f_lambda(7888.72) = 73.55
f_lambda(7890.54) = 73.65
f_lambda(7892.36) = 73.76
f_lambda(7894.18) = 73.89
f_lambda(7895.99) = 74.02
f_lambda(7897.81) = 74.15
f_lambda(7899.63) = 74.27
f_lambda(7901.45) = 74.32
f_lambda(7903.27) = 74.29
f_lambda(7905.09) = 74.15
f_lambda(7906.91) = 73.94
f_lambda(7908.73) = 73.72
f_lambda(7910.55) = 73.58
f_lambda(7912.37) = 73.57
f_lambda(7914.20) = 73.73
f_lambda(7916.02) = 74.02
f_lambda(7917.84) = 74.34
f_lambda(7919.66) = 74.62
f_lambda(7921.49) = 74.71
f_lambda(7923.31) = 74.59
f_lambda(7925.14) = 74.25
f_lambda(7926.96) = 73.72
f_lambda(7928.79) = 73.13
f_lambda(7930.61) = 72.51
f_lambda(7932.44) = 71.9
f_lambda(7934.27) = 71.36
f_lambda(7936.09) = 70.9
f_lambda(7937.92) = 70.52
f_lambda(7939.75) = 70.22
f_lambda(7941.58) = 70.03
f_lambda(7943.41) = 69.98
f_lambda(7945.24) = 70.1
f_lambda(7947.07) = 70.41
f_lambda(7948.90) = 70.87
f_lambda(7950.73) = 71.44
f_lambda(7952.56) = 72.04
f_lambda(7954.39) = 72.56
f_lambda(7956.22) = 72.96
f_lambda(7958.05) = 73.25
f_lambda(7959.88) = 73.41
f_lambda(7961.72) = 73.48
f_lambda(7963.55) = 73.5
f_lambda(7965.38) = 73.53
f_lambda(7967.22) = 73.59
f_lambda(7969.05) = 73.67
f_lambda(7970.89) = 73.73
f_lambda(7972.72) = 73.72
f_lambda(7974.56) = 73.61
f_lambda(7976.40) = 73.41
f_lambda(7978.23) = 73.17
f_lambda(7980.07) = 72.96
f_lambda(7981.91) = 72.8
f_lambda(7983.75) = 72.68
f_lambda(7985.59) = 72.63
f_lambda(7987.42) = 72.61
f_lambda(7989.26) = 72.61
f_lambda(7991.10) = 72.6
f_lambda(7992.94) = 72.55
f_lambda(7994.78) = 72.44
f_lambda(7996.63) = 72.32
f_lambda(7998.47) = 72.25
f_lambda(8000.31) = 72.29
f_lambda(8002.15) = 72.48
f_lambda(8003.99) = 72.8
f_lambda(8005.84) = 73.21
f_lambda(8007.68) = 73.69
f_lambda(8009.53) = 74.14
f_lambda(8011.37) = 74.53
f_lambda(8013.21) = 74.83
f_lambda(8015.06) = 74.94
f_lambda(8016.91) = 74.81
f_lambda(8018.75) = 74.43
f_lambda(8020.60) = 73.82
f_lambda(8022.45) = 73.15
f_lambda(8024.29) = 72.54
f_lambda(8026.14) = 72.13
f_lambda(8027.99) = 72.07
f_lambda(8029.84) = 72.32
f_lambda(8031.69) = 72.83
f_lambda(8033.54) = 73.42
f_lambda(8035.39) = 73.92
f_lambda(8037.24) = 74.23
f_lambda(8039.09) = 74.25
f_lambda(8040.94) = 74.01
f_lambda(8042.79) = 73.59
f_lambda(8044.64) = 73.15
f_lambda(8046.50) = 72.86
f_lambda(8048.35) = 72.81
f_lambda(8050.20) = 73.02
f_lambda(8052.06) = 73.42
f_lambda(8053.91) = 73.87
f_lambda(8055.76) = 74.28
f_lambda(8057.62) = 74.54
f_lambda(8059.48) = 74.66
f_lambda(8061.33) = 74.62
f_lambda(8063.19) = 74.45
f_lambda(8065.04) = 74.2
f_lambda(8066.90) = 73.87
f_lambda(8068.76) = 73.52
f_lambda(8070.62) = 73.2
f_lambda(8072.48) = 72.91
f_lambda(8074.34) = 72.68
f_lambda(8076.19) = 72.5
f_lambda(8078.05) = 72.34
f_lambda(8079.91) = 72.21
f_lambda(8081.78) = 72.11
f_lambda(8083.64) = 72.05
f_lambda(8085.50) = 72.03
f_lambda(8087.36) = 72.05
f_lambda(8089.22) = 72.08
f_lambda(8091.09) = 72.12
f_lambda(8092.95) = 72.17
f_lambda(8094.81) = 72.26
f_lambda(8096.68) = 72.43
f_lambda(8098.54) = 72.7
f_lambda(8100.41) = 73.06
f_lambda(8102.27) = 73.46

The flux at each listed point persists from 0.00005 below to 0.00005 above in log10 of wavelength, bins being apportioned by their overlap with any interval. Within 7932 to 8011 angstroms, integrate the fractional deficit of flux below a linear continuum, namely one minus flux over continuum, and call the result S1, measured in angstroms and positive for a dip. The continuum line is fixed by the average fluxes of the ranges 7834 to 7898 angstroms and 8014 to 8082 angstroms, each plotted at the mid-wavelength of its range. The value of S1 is 1.01 angstroms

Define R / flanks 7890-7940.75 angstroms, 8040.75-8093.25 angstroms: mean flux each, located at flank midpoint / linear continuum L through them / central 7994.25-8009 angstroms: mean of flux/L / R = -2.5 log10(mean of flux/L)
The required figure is 0.01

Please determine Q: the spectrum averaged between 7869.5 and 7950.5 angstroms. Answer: 73.1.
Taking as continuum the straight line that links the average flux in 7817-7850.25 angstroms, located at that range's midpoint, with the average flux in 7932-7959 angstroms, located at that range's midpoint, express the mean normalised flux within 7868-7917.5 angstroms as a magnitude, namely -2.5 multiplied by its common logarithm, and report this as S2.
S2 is -0.03 mag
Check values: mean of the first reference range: 71.7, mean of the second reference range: 71.2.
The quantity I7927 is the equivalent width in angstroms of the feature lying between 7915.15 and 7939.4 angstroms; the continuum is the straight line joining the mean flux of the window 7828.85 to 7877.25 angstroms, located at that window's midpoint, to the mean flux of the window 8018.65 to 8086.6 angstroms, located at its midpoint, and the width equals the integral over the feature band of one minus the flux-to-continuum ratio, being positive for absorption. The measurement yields 0.0 angstroms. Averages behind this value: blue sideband 72.9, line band 73.1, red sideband 73.3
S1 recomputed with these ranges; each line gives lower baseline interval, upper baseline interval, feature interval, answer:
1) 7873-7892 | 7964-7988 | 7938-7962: 0.6 angstroms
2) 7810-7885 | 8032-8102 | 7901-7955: 0.2 angstroms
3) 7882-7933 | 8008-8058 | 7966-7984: 0.1 angstroms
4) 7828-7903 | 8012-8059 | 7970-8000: 0.2 angstroms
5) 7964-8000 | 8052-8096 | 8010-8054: -0.3 angstroms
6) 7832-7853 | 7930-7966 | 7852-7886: -1.0 angstroms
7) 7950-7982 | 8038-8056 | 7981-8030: 0.2 angstroms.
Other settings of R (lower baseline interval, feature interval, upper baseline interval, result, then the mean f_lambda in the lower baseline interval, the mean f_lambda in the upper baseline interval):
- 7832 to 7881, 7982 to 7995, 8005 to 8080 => 0.01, 73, 73.6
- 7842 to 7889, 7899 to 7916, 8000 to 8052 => -0.01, 73.6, 73.4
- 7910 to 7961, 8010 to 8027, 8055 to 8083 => -0.01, 72.4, 73.4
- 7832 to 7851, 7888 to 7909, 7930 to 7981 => -0.03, 71.6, 72.2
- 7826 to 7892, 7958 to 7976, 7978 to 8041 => -0.01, 72.9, 73.2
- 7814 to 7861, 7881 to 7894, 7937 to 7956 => -0.03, 72.2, 70.9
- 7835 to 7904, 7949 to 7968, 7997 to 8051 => 0.01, 73.4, 73.4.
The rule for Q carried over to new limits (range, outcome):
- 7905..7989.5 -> 72.8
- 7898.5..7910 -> 74.1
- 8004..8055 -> 73.5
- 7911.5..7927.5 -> 74.2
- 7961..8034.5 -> 73.2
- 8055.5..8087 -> 73.2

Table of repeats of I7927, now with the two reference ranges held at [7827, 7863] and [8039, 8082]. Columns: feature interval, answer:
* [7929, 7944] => 0.4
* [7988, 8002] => 0.1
